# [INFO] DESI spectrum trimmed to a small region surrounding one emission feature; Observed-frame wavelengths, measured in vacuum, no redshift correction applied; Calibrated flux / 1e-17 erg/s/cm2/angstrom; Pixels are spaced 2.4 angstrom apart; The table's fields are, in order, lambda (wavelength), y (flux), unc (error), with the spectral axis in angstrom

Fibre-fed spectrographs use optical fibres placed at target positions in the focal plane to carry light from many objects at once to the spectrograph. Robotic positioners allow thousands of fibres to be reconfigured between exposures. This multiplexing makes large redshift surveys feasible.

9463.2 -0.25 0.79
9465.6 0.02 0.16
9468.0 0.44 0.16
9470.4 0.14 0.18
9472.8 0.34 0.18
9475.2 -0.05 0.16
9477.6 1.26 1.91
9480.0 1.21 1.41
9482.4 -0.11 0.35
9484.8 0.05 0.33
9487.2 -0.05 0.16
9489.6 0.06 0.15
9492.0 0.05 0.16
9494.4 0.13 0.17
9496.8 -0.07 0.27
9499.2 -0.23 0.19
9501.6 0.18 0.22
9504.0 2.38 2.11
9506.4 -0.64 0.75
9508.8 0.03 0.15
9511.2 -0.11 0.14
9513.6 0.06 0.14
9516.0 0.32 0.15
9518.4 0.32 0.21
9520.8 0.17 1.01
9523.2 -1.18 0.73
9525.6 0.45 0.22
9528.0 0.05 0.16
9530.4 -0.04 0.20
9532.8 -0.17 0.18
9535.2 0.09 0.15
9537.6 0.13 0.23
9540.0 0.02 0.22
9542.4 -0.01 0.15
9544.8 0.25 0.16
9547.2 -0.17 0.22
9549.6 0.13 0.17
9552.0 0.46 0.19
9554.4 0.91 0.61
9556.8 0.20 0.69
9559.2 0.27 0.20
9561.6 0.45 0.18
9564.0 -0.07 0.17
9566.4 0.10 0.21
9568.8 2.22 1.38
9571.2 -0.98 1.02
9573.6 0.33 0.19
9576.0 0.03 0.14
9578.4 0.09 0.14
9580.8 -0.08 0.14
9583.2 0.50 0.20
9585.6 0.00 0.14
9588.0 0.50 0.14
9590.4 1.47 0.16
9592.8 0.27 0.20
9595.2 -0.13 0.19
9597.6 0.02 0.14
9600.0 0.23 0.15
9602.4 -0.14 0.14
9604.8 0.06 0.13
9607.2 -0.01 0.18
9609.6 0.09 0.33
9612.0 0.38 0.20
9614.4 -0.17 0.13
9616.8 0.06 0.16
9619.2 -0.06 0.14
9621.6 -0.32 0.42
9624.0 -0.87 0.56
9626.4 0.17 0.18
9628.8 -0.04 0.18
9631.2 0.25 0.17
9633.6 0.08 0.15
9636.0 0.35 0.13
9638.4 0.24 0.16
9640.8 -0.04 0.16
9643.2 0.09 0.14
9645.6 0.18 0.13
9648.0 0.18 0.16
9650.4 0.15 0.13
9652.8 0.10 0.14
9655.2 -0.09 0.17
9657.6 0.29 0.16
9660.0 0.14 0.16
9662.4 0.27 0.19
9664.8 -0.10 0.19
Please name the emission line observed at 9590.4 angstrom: H-beta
